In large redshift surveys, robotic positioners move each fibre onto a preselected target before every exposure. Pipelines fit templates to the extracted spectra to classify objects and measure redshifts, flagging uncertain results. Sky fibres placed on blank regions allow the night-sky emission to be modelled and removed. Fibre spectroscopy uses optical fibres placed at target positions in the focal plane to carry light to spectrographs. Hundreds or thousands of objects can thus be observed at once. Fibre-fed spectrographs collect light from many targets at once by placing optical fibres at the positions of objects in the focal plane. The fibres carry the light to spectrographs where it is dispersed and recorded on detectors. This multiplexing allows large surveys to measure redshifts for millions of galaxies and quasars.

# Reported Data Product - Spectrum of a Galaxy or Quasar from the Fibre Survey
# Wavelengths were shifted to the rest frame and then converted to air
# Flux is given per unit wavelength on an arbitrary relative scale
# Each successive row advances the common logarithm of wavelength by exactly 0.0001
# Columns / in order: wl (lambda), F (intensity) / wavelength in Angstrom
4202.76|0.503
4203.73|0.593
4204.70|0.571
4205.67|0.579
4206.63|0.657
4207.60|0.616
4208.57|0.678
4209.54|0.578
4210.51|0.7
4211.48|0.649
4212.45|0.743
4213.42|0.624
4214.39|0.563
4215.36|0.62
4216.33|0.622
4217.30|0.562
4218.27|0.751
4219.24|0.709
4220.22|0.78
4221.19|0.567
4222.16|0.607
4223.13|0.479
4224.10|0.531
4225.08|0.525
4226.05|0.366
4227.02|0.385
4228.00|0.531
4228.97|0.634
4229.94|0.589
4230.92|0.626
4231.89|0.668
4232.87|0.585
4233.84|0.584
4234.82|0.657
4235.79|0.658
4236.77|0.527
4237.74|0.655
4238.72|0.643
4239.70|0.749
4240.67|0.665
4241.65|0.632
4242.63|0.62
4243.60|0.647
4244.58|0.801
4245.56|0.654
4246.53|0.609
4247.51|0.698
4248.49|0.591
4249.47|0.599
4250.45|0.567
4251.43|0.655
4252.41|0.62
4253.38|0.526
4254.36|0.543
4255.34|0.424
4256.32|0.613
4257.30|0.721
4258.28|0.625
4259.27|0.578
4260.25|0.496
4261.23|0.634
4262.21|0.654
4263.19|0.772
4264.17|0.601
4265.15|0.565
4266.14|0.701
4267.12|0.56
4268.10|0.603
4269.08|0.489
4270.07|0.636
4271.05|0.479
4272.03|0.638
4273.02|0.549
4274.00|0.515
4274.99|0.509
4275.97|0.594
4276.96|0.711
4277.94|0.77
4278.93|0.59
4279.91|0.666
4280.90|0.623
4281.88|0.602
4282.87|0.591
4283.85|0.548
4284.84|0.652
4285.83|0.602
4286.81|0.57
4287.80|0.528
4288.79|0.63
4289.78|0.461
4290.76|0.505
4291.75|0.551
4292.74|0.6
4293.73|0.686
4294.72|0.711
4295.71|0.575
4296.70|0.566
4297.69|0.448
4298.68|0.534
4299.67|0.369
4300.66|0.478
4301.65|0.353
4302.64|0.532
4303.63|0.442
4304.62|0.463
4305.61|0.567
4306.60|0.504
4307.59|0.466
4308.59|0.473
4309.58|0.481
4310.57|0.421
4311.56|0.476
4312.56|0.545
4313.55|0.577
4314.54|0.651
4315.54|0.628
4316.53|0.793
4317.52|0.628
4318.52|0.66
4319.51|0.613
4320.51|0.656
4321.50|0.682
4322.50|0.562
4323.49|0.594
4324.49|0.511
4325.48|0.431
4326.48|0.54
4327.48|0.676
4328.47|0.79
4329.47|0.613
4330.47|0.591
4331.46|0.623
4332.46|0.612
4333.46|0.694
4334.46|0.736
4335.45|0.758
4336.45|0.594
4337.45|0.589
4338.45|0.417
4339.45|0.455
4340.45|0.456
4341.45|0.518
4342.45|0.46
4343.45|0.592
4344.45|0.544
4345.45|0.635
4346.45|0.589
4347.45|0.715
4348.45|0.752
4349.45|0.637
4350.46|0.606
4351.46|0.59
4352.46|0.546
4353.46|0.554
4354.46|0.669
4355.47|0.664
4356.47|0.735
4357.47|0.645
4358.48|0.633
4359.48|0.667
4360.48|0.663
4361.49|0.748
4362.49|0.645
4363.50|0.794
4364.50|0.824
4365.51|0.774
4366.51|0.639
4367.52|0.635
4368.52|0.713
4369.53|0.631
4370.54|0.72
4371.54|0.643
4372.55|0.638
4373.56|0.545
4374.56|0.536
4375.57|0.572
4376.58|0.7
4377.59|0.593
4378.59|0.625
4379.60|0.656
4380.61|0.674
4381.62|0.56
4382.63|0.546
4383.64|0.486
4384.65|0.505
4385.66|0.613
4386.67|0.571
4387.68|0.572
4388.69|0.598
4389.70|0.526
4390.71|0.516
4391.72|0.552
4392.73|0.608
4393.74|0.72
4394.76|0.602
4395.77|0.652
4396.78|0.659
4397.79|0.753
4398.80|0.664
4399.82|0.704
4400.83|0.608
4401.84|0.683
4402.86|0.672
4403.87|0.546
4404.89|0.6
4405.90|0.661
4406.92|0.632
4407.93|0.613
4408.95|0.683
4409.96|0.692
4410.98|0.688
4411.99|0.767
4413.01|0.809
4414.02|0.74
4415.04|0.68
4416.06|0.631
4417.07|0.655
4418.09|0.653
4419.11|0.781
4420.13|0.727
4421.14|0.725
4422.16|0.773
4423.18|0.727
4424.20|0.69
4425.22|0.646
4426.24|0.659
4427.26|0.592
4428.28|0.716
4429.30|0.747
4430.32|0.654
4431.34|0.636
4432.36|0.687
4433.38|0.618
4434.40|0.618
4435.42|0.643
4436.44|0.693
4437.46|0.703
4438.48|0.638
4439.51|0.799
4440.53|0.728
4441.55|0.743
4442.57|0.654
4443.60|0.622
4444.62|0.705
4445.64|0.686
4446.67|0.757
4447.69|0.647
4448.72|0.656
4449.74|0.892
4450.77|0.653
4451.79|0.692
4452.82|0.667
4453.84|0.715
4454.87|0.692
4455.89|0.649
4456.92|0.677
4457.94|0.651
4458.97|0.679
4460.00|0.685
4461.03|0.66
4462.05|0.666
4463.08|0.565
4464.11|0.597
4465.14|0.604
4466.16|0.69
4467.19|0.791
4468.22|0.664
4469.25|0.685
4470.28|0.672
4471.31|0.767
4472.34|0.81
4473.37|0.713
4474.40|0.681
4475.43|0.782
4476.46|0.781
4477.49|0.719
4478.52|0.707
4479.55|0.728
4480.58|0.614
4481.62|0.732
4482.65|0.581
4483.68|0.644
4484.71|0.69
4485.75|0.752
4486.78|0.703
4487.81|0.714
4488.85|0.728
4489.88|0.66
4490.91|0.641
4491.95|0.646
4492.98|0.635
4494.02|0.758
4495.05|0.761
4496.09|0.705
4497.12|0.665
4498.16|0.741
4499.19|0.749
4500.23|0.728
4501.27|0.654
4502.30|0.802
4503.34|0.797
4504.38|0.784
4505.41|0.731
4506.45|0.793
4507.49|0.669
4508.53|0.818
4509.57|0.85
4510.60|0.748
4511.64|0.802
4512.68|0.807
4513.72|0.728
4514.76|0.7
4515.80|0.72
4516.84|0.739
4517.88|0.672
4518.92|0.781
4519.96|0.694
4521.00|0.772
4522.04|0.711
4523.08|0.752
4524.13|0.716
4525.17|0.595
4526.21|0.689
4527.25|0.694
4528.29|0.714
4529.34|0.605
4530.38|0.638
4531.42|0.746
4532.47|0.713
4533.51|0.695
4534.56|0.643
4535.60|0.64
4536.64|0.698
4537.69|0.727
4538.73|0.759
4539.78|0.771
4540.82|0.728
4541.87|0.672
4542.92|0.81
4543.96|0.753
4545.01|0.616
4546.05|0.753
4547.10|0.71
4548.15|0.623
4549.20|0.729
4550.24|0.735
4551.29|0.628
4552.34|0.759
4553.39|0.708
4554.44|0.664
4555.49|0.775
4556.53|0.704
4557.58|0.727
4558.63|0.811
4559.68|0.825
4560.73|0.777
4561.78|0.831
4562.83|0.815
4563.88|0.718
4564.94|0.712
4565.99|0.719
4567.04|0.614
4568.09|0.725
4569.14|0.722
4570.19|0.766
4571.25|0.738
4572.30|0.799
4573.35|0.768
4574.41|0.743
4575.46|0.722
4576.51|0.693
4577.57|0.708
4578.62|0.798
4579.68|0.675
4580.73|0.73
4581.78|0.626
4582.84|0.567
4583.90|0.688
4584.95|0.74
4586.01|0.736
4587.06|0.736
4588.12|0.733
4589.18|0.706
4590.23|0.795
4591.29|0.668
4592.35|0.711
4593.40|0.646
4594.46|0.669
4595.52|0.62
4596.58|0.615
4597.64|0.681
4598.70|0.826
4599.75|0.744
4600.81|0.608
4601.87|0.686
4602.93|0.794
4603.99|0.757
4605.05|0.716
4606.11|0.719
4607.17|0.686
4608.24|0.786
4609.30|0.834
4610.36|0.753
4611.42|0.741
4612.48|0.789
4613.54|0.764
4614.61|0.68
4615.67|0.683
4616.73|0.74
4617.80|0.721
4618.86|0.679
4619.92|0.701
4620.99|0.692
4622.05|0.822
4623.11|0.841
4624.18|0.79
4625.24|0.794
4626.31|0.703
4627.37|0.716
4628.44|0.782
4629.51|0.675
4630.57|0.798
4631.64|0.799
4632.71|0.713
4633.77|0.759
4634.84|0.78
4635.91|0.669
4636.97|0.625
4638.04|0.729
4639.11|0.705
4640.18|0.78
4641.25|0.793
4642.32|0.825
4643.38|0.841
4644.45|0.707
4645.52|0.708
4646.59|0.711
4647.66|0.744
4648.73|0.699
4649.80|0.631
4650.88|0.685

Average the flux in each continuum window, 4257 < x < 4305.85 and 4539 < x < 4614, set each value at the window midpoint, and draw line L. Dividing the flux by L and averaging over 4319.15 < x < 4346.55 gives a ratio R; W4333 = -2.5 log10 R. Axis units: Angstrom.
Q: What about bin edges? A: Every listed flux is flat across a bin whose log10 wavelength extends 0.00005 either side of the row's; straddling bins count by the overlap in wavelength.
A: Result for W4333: 0.02 mag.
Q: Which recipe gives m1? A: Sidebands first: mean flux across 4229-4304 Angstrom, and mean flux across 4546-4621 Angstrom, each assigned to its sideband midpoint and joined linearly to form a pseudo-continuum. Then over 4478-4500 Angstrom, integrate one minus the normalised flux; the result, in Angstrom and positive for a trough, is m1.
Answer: -0.3 Angstrom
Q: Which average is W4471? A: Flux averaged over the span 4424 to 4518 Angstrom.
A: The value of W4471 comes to 0.702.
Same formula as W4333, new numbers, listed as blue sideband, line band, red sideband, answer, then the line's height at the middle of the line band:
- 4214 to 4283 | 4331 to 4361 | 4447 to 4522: 0.07 mag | 0.65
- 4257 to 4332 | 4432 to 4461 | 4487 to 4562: -0.02 mag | 0.674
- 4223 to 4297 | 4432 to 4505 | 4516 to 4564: -0.01 mag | 0.688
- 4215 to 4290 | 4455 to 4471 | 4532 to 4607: 0.02 mag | 0.68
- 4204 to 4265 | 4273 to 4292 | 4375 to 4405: 0.04 mag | 0.613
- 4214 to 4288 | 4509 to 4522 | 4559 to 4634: -0.07 mag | 0.701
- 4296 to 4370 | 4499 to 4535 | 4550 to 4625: -0.06 mag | 0.691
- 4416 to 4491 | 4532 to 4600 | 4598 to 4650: 0.01 mag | 0.723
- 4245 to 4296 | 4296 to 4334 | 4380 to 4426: 0.11 mag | 0.616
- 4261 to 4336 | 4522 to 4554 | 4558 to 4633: 0.00 mag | 0.702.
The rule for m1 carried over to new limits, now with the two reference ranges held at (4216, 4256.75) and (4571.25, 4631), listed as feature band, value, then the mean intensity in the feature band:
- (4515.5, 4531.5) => 0.0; 0.701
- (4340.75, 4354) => 1.0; 0.594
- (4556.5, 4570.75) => -0.7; 0.749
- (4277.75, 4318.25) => 4.5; 0.556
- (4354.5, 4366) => -1.1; 0.706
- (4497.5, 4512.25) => -1.4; 0.761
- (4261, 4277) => 0.5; 0.597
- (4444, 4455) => -0.5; 0.705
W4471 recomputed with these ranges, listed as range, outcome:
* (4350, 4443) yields 0.656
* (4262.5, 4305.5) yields 0.572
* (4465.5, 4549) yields 0.716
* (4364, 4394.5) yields 0.616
